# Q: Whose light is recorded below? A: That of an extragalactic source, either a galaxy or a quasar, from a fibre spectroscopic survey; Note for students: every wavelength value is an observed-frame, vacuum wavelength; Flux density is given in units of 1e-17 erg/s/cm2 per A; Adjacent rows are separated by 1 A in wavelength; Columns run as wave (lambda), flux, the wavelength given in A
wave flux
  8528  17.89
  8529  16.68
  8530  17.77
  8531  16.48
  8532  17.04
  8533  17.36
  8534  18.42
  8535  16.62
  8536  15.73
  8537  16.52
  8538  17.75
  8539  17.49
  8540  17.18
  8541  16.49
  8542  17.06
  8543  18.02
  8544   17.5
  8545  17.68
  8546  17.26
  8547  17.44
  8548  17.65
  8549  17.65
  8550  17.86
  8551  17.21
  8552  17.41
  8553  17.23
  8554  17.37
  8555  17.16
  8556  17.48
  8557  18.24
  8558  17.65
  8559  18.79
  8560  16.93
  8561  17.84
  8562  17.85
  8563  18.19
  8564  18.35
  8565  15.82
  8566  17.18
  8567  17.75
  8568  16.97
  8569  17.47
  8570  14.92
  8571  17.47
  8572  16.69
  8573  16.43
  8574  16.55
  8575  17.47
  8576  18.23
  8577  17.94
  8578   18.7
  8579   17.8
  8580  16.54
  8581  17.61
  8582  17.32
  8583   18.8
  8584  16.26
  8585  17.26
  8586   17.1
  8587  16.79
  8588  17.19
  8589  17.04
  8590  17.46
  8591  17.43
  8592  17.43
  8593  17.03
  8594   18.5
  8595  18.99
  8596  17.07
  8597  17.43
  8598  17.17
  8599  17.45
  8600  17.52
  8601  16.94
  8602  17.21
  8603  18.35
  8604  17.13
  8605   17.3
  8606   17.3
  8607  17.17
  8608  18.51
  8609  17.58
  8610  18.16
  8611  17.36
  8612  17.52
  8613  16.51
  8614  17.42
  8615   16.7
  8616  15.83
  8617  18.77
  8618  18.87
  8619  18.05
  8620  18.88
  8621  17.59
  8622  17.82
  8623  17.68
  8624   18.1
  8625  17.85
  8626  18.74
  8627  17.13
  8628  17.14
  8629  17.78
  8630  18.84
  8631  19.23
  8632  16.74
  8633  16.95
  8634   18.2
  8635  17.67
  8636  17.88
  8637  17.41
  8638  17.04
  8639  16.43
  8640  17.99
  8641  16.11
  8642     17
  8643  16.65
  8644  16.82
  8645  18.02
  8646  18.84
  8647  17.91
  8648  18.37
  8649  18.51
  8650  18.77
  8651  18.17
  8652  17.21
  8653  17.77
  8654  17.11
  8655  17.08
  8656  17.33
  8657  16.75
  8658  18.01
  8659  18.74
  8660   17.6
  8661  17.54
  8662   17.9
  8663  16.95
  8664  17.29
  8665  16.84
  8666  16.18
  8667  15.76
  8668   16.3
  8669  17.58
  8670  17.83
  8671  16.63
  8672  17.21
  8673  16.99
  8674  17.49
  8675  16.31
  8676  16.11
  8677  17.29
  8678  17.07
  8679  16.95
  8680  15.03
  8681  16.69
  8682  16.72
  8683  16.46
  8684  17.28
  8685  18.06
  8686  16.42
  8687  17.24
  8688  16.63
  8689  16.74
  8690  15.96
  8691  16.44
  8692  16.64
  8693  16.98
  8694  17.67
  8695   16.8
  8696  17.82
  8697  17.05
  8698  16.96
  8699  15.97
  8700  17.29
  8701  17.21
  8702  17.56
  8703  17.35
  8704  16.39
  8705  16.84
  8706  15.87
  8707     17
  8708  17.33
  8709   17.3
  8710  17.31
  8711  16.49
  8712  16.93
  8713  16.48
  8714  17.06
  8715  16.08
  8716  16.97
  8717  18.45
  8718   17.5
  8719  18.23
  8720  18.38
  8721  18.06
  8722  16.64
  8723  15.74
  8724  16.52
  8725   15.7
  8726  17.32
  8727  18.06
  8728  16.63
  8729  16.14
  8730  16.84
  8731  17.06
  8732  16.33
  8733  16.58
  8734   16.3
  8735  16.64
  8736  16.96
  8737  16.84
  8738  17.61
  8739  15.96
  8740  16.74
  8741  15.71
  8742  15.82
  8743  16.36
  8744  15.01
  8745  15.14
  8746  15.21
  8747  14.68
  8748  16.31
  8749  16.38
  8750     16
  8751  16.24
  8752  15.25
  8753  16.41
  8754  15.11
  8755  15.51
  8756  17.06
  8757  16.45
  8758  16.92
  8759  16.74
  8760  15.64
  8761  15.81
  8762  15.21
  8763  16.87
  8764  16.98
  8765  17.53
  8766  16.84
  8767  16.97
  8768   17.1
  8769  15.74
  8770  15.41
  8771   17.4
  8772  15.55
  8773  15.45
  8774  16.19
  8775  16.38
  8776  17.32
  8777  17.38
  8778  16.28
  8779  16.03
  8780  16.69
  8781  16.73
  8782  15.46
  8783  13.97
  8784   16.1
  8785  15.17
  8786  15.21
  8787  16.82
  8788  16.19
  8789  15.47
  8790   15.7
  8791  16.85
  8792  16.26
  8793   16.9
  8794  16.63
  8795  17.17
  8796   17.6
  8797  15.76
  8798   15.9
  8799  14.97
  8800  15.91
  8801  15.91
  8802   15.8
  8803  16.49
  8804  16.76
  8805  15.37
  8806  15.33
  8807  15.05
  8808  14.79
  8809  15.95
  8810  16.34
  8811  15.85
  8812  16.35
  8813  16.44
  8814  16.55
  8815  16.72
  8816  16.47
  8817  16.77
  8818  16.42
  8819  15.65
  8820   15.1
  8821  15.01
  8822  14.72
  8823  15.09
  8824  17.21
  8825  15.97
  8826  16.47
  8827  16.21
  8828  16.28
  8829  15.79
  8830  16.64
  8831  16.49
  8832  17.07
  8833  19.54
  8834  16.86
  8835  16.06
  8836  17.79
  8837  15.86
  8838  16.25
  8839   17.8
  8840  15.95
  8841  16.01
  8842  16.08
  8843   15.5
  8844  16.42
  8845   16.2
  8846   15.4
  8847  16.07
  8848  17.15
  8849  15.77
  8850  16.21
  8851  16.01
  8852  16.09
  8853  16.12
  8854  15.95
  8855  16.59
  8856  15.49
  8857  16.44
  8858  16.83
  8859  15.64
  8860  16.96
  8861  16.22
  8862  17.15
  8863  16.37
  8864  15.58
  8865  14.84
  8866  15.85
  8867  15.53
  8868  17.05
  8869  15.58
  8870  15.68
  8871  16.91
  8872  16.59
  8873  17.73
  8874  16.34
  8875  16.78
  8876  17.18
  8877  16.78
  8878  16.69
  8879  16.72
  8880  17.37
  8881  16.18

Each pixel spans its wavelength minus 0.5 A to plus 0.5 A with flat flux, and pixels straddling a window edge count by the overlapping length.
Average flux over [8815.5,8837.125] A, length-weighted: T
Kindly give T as 16.3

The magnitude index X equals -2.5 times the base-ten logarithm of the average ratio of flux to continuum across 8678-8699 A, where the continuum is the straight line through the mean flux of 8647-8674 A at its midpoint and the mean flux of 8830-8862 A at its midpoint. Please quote 0.03 mag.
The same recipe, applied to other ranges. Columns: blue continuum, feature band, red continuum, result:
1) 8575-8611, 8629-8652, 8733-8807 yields -0.033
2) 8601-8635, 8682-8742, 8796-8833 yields 0.001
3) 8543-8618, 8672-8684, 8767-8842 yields 0.013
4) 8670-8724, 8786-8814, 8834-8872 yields 0.025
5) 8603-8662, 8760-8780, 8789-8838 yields 0.009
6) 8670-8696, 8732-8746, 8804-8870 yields 0.023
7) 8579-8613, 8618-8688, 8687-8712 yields -0.016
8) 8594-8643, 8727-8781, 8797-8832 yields 0.010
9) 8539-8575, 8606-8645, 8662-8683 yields -0.036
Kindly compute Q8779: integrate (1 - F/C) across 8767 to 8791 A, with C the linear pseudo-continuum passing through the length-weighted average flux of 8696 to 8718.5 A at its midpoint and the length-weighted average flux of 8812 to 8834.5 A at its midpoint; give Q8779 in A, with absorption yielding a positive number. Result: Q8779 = 0.7 A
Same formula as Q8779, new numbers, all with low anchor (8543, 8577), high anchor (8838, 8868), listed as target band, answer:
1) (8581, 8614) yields -0.4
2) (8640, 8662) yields -0.8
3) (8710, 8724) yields -0.3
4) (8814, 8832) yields 0.2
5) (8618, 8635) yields -0.8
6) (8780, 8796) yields 0.3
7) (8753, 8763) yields 0.3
